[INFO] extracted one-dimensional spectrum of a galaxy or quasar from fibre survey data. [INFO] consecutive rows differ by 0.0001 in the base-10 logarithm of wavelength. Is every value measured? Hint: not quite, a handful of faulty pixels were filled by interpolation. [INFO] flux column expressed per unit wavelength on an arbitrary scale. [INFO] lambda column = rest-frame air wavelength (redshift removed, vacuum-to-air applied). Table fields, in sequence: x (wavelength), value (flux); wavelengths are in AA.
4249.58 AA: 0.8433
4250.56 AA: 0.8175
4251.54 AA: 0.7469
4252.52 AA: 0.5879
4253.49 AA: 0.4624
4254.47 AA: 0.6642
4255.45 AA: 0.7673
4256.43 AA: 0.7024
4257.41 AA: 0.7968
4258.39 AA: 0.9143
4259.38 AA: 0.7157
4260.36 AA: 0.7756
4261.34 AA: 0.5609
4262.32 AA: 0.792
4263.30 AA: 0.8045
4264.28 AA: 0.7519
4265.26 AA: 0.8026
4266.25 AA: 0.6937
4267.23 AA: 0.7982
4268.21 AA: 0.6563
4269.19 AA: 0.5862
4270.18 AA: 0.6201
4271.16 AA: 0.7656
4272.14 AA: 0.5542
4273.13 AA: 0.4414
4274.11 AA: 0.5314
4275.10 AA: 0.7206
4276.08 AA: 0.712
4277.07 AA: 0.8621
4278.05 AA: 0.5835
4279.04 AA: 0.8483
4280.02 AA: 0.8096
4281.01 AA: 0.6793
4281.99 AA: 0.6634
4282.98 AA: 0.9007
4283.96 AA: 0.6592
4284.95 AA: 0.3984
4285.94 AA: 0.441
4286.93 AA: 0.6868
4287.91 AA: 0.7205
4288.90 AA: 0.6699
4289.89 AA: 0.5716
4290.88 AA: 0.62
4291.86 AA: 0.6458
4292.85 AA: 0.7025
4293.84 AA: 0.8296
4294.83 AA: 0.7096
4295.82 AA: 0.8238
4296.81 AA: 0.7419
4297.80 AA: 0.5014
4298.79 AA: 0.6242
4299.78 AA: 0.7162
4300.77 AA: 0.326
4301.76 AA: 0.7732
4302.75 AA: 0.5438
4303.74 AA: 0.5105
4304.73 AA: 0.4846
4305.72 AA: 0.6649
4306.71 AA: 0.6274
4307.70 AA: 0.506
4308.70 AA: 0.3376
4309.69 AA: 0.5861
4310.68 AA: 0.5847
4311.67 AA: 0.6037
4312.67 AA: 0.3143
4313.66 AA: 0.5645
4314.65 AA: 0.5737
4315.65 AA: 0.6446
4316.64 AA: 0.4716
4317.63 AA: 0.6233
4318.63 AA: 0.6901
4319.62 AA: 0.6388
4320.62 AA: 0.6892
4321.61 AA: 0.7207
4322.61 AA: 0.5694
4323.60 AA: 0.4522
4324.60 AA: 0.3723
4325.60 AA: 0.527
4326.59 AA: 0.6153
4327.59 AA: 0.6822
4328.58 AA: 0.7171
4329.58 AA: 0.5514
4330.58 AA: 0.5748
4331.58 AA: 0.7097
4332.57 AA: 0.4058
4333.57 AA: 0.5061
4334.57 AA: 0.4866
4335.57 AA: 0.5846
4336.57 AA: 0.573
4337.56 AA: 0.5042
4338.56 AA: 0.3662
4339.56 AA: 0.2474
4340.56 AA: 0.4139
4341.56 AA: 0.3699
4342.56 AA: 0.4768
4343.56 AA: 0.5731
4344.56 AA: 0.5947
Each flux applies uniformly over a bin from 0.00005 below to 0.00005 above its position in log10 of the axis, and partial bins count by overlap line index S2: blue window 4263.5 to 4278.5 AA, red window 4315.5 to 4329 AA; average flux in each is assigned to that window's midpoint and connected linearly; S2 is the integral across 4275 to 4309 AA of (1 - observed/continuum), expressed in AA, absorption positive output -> -0.1 AA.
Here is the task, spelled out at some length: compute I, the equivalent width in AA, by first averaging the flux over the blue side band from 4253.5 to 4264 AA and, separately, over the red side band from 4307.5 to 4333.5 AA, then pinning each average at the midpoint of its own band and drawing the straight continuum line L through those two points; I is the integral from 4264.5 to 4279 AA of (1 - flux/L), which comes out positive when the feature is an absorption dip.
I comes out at 0.6 AA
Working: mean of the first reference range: 0.736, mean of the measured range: 0.673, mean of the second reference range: 0.566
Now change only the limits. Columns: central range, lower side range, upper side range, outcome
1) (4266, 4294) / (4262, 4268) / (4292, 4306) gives 1.7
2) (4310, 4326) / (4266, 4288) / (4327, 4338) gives 0.9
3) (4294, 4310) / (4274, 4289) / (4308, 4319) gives -0.1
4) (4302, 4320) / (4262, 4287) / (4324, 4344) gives 0.6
